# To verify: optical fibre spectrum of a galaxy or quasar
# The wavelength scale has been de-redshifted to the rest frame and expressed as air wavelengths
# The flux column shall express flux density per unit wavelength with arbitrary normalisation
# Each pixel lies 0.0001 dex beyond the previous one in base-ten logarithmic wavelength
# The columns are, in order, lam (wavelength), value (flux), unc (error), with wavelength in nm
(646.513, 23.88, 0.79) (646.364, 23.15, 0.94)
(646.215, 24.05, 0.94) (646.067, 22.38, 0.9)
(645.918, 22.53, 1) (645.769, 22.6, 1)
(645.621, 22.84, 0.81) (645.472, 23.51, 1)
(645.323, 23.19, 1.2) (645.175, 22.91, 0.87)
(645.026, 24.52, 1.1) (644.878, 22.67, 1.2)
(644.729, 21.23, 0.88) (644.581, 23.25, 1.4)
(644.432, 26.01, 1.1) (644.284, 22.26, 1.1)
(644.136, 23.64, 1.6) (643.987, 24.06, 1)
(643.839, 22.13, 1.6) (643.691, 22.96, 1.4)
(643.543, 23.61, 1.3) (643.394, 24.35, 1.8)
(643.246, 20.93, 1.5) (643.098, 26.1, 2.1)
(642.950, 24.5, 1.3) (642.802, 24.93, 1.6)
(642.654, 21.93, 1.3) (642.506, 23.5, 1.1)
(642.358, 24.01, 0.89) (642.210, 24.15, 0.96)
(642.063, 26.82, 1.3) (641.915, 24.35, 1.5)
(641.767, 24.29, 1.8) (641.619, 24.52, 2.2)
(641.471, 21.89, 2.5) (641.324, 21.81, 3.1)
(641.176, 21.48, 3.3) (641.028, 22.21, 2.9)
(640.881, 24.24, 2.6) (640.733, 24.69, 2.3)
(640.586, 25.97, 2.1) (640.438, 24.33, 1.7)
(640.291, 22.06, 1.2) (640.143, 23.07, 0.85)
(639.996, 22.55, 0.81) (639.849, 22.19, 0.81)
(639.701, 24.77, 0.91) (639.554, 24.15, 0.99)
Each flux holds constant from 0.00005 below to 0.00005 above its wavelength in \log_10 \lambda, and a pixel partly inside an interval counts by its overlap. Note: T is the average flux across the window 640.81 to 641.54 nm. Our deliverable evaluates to 22.3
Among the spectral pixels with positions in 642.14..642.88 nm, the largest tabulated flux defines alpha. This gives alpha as 24.93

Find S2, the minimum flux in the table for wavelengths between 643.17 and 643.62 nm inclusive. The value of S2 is 20.93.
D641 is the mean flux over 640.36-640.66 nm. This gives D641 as 25.1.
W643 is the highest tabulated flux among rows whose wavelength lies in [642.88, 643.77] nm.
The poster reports 26.1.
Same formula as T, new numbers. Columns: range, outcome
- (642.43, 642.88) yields 23.5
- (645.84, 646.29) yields 23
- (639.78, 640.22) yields 22.6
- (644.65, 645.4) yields 22.9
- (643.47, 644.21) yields 23.3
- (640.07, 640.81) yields 24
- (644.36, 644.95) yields 23.3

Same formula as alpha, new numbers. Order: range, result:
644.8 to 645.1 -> 24.52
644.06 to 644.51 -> 26.01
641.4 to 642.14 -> 26.82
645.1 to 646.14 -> 23.51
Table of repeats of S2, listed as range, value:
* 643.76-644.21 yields 22.13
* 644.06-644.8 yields 21.23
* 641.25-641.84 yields 21.81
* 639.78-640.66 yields 22.06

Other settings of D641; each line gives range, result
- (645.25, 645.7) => 23.2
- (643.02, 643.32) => 23.5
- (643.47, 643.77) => 23.3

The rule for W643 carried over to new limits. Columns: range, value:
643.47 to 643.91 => 23.61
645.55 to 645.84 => 22.84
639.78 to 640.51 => 24.33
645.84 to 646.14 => 22.53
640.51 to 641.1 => 25.97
